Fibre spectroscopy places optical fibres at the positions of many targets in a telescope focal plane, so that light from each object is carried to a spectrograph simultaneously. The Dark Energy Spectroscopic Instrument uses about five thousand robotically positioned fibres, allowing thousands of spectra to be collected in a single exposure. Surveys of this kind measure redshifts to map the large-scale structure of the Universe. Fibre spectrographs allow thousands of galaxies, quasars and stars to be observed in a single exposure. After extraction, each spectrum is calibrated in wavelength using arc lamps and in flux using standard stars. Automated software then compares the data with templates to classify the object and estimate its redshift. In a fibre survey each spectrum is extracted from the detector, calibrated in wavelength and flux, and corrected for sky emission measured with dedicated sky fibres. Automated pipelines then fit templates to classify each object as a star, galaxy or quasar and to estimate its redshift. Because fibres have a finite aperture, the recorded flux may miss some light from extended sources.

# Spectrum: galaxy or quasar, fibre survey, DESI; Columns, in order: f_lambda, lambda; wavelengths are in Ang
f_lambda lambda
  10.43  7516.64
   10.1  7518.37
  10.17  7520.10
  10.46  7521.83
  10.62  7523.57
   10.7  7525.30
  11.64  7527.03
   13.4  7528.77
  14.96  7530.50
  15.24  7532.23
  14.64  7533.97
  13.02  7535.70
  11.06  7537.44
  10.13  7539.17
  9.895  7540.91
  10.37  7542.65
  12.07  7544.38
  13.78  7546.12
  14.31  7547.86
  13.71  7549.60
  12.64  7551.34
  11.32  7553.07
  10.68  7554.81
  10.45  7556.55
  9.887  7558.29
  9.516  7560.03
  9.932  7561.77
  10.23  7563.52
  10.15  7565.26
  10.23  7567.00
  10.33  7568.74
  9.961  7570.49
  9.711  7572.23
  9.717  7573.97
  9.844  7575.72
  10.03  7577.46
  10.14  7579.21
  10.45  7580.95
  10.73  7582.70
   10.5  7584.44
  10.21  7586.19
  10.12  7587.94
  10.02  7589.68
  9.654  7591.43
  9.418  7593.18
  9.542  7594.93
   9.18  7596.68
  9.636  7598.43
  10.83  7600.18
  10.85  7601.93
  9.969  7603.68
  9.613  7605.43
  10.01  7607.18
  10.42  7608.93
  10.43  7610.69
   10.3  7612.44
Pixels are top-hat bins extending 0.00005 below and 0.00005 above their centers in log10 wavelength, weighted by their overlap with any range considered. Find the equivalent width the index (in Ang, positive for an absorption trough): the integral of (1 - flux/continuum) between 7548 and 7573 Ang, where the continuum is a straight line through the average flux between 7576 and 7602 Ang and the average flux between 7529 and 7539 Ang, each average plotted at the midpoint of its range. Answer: 2.4 Ang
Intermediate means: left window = 13.5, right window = 10.1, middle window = 10.7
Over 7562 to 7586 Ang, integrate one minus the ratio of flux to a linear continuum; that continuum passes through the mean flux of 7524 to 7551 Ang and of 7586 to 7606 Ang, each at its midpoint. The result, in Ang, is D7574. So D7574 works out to 1.6 Ang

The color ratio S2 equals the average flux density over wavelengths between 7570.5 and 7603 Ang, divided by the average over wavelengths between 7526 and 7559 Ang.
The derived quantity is 0.8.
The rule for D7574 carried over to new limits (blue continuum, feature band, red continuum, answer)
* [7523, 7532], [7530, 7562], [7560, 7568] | -1.91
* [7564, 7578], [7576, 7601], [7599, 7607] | 0.30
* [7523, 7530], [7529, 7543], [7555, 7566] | -1.46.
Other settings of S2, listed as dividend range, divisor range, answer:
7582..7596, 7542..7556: 0.81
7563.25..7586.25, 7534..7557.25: 0.85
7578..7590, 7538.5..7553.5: 0.85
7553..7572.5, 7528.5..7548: 0.80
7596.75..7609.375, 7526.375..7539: 0.76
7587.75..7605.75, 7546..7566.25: 0.88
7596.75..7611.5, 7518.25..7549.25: 0.84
